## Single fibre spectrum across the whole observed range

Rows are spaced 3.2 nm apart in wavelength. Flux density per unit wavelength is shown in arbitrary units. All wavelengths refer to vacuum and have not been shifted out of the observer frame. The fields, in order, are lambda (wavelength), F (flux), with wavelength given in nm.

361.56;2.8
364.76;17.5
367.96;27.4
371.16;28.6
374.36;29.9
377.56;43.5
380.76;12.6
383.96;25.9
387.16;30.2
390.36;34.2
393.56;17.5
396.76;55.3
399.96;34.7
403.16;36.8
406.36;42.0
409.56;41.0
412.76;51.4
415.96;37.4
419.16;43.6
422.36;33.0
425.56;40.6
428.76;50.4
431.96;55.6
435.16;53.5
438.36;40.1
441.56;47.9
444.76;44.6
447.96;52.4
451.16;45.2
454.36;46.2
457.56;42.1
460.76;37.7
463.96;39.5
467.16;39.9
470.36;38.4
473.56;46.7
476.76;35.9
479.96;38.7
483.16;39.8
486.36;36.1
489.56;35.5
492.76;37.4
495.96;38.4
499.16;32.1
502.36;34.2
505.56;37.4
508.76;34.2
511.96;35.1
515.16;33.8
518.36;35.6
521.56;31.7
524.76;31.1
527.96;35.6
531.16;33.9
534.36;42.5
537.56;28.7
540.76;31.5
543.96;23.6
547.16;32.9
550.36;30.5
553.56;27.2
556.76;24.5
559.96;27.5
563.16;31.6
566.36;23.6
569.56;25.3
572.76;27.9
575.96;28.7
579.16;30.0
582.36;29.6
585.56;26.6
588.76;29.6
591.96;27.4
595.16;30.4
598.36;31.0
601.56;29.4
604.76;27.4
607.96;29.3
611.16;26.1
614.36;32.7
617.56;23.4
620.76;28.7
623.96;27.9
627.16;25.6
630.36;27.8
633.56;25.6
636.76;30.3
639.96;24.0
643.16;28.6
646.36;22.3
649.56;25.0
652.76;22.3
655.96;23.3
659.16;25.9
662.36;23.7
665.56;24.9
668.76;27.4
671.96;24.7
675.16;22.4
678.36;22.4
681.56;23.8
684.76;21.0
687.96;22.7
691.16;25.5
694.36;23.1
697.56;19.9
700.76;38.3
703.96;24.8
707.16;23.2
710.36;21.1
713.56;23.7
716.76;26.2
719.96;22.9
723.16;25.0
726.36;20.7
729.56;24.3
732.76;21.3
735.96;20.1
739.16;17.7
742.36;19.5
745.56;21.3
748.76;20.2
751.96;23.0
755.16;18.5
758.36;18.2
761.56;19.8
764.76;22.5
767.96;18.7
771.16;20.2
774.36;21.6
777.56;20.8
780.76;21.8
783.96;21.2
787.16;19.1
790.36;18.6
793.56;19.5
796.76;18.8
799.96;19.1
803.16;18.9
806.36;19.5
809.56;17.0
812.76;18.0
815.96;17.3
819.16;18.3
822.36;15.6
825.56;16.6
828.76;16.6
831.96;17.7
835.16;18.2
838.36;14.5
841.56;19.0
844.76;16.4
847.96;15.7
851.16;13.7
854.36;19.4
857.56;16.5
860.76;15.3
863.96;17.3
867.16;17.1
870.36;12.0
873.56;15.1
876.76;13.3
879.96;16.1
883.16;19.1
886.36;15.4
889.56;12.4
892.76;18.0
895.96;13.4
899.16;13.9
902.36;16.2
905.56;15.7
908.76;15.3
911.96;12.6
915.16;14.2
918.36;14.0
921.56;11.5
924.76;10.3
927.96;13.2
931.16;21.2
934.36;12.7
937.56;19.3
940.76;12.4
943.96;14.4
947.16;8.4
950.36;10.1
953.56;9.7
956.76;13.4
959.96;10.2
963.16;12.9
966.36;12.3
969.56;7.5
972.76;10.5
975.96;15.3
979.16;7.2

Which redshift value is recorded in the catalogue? 0.067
